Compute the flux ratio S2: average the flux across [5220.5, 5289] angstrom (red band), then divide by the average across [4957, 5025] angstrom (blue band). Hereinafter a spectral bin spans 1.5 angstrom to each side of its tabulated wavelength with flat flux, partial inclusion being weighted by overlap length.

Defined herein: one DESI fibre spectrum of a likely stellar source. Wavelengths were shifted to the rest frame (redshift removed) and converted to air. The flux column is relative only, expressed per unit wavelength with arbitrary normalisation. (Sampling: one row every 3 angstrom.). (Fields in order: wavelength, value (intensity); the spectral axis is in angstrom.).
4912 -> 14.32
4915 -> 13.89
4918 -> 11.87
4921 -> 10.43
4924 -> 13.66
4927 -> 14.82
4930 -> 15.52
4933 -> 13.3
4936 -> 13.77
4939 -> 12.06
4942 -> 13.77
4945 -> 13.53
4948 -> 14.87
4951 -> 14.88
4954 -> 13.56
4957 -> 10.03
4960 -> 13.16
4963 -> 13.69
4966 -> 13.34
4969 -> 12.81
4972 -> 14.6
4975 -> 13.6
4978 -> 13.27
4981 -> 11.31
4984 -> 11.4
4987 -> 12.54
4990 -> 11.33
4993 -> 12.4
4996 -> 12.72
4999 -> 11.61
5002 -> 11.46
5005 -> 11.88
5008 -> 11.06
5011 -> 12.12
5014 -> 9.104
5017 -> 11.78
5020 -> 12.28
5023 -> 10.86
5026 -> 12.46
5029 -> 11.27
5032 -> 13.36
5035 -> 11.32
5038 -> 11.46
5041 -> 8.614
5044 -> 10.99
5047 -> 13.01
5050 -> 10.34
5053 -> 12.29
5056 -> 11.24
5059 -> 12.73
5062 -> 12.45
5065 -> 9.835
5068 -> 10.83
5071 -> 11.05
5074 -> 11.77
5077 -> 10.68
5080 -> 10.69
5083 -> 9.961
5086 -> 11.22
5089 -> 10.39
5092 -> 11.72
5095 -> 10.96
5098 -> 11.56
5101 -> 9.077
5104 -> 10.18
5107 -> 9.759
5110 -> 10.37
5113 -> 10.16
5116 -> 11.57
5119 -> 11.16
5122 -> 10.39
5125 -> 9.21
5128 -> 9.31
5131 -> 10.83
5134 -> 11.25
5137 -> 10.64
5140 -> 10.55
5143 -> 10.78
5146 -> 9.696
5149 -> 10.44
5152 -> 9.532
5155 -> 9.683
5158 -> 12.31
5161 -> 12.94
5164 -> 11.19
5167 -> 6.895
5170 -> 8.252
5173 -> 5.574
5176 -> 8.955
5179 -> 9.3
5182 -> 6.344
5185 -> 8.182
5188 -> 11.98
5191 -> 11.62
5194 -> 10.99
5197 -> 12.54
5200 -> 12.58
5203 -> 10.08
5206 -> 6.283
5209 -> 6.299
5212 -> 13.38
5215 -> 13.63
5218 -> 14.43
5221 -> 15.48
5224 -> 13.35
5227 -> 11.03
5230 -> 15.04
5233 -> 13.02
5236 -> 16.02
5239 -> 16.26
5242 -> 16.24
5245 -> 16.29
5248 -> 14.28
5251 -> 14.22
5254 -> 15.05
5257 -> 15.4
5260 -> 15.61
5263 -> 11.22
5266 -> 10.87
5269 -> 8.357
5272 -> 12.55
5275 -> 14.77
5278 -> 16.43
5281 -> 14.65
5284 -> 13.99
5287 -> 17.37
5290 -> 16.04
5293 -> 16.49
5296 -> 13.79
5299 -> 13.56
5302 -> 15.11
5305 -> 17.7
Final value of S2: 1.17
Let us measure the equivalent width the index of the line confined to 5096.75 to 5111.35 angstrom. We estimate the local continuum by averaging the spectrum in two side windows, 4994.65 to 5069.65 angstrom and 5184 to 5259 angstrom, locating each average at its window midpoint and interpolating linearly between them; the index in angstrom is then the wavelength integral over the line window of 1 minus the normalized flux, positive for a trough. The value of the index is 2.29 angstrom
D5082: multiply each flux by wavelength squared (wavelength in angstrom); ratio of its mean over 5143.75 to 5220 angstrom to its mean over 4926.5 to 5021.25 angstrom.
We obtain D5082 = 0.9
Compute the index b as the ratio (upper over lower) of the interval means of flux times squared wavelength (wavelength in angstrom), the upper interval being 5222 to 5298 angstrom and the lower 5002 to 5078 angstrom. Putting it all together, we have 1.37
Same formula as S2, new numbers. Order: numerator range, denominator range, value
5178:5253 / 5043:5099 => 1.10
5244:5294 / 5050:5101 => 1.28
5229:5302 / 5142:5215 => 1.46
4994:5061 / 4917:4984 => 0.87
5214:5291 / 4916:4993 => 1.09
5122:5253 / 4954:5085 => 0.96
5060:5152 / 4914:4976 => 0.79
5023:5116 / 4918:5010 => 0.86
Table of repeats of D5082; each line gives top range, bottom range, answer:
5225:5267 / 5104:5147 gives 1.44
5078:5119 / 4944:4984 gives 0.85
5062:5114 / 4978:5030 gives 0.94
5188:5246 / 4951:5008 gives 1.13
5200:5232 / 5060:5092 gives 1.15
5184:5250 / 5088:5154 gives 1.27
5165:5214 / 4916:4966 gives 0.78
